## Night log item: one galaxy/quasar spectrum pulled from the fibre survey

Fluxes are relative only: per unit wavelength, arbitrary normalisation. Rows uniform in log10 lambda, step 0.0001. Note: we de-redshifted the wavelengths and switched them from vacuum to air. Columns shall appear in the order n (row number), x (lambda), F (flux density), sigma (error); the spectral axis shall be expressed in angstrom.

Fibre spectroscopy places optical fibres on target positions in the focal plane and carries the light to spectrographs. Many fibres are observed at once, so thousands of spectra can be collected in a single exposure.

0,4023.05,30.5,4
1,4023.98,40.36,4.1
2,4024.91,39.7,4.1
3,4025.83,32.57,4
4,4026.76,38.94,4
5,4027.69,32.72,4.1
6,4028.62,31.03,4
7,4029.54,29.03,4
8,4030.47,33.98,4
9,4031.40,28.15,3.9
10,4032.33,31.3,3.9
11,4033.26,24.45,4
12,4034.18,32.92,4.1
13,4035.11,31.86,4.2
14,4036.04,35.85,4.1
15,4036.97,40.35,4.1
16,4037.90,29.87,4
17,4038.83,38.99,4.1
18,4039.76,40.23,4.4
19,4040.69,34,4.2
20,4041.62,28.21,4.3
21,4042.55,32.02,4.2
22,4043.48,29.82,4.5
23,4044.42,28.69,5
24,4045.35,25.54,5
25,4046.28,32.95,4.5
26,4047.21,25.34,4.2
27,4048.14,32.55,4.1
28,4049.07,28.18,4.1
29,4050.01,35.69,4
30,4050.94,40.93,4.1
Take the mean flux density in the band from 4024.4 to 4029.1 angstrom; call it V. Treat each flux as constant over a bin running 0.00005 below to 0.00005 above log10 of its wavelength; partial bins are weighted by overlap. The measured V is 35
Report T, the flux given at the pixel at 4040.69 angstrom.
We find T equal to 34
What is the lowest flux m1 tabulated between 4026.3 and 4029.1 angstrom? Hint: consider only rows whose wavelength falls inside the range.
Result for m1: 31.03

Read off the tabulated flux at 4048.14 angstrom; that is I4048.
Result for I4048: 32.55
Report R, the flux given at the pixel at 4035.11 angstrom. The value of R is 31.86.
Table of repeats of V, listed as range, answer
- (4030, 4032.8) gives 31.1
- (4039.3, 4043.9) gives 32.9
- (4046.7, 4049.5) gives 28.8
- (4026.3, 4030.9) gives 33.1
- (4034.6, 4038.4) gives 34.5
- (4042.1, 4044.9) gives 30.1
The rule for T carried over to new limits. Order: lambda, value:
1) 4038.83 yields 38.99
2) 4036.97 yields 40.35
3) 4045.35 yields 25.54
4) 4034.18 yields 32.92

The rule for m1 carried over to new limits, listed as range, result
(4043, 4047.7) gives 25.34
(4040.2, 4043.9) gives 28.21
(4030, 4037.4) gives 24.45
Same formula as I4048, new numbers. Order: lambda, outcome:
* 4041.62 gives 28.21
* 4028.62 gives 31.03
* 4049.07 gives 28.18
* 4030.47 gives 33.98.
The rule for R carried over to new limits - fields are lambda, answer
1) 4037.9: 29.87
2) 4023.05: 30.5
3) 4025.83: 32.57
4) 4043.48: 29.82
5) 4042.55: 32.02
